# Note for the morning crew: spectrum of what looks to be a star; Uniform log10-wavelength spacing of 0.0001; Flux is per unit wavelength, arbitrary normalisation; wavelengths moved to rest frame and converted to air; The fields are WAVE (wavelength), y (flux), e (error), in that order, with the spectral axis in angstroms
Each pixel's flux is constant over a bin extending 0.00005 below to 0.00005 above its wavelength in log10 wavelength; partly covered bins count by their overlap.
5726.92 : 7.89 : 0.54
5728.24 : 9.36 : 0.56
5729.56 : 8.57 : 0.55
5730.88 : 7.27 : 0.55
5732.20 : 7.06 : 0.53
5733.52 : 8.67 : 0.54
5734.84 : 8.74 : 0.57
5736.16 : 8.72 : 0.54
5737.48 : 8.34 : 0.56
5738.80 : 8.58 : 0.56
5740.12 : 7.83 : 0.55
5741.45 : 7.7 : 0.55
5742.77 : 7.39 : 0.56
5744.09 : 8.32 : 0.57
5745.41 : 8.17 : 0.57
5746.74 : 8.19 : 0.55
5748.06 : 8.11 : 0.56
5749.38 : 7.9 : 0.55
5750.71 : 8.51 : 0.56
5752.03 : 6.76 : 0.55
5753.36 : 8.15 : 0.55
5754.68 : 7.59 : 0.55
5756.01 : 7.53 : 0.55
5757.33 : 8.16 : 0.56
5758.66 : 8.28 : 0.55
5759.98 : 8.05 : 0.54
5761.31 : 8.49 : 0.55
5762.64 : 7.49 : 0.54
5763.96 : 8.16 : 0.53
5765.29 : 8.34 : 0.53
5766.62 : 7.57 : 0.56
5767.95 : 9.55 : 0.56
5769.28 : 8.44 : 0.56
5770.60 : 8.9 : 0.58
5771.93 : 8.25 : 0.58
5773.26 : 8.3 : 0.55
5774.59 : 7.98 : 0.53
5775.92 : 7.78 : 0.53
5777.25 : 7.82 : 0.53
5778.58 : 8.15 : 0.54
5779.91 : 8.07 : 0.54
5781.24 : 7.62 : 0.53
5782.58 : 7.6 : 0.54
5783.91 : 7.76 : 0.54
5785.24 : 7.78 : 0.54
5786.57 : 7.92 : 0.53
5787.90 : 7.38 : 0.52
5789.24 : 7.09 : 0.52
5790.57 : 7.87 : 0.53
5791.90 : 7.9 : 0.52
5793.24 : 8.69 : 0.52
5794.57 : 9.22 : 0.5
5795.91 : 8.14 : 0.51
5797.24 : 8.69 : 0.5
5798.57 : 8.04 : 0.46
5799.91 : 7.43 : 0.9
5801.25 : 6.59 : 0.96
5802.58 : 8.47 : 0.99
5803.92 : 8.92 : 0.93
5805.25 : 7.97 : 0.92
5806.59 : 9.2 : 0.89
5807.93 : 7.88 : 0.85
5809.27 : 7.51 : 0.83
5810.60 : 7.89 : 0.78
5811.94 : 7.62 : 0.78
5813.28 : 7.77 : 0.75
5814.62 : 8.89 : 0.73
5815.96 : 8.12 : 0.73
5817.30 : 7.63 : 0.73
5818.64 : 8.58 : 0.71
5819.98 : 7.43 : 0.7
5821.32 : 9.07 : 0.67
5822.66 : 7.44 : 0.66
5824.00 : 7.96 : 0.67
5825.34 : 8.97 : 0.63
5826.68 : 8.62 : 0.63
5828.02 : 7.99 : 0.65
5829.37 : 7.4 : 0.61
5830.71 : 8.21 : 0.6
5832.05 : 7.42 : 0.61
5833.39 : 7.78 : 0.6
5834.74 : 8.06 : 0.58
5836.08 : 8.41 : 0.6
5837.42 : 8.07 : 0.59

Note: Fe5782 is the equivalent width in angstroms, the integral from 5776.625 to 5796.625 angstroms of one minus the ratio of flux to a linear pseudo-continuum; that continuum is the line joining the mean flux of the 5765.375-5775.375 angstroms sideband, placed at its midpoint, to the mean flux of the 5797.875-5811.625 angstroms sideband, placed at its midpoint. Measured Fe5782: 0.7 angstroms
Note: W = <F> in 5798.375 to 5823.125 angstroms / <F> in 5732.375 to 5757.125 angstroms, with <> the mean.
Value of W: 1.00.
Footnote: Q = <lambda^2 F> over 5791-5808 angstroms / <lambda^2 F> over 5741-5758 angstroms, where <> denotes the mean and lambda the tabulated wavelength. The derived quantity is 1.06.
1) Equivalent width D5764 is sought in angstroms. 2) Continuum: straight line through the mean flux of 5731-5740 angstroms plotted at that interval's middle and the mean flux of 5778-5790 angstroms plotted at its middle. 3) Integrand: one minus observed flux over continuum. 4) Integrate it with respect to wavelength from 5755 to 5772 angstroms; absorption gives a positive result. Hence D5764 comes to -0.6 angstroms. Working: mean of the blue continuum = 8.26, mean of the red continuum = 7.7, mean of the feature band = 8.23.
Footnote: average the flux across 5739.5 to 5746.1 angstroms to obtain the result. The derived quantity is 7.87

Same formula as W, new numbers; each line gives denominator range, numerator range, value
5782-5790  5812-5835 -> 1.06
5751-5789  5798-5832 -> 1.01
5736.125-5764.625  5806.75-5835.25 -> 1.00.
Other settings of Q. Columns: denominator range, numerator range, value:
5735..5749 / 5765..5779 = 1.03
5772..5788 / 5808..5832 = 1.04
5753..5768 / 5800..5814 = 1.00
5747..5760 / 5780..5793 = 0.99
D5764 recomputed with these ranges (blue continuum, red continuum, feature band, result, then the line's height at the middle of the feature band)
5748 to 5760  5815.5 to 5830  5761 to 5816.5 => -0.5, 8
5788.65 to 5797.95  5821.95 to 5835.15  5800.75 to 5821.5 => 0.1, 8.11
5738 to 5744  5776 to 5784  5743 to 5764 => -0.2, 7.9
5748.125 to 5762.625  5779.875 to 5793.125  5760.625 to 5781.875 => -1.0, 7.82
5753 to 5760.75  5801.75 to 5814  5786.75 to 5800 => 0.0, 8.08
